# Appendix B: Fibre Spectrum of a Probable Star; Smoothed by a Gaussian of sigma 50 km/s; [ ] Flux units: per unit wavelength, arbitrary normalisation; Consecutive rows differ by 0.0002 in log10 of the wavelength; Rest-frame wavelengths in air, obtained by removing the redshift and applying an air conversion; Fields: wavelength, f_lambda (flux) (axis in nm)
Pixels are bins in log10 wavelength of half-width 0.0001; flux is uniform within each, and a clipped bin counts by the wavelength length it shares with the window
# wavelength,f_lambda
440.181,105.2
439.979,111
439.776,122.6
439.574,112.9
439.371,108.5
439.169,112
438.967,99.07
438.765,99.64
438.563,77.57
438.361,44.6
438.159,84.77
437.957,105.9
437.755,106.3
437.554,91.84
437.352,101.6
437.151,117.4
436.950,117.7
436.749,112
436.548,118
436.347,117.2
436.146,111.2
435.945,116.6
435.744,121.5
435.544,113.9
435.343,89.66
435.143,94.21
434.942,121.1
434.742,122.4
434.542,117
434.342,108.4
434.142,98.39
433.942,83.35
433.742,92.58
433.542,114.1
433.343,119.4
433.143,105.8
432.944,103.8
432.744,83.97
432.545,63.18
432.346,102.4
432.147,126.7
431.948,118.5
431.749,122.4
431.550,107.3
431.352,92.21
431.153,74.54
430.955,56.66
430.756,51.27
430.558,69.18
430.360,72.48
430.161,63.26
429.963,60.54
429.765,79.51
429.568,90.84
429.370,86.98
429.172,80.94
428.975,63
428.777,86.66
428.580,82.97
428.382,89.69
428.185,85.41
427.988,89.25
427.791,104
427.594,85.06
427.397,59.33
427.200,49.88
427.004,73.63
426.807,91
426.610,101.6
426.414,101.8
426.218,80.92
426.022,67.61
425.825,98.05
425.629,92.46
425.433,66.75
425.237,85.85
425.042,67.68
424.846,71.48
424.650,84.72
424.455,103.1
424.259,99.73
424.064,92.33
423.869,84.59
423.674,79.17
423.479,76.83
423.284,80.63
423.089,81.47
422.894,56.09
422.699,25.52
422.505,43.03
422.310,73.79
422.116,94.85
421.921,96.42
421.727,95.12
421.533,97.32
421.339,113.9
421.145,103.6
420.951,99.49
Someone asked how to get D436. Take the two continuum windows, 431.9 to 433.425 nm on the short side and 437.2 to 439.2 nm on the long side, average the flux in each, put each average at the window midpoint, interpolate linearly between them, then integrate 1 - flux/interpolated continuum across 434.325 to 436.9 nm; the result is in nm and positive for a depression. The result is -0.42 nm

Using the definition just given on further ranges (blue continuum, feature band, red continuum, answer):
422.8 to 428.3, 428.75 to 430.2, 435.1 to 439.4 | 0.21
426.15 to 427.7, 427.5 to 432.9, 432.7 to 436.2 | 0.40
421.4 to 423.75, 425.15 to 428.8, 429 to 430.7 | -0.43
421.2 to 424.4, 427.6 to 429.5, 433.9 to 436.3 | 0.17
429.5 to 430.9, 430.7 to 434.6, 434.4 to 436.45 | -0.37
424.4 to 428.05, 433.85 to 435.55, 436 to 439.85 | -0.13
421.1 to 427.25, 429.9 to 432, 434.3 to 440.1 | 0.32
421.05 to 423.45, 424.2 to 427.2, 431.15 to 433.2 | 0.10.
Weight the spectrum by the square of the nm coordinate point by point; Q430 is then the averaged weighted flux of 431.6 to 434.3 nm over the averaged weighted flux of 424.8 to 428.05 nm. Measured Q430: 1.30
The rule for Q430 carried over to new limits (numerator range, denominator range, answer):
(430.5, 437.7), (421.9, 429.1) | 1.33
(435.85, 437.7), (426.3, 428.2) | 1.39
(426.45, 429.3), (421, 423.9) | 1.05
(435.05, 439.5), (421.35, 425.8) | 1.36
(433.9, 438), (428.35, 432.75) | 1.34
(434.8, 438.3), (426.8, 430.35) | 1.42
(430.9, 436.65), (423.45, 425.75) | 1.30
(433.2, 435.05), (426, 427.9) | 1.36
